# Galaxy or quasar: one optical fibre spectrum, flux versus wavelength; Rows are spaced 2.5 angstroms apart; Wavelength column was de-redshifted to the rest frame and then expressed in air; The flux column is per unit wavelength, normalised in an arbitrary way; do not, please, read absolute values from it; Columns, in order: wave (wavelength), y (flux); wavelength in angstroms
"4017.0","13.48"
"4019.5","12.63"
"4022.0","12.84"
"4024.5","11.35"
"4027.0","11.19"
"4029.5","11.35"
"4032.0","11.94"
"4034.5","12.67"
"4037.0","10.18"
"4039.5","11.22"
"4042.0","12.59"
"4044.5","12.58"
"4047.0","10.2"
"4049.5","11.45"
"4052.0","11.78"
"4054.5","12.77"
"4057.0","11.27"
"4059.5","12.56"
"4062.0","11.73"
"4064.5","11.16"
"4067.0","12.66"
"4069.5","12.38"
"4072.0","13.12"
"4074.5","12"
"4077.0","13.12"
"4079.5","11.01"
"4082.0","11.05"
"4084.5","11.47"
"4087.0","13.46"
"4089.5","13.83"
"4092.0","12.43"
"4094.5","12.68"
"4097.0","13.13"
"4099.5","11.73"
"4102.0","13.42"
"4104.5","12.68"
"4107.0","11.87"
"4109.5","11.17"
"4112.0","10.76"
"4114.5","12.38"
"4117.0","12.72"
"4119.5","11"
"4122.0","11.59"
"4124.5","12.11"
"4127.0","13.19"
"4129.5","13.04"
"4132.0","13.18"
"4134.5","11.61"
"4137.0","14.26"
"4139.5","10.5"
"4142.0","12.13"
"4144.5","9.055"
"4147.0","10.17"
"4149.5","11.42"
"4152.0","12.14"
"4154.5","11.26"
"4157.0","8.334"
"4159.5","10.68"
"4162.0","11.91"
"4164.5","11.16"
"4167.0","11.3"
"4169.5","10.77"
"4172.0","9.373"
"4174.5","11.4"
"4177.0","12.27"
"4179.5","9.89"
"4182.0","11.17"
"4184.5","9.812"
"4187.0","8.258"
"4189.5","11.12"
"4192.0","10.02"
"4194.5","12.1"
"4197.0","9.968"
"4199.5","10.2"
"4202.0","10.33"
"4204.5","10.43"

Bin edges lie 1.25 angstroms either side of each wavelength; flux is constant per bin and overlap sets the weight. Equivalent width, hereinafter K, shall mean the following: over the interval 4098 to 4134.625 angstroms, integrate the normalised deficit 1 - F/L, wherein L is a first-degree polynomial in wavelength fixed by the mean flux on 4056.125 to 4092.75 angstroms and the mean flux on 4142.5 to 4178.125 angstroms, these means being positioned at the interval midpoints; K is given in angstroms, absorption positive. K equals -2.1 angstroms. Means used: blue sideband 12.2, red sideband 10.8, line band 12.2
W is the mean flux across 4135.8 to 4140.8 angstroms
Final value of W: 12.4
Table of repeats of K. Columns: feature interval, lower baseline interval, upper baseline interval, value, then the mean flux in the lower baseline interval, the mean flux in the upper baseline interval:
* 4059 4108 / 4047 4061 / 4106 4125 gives -2.6 angstroms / 11.8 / 11.7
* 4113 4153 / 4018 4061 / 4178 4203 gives -3.7 angstroms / 11.8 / 10.3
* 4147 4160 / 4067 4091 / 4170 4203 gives 0.4 angstroms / 12.4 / 10.5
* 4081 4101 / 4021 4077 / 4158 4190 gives -1.8 angstroms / 11.9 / 10.7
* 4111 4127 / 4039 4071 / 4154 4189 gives -1.1 angstroms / 11.9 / 10.5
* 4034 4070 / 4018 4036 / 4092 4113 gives 0.8 angstroms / 12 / 12.2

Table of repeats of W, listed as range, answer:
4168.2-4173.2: 10.1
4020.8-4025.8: 12.1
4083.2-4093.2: 12.8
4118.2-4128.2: 12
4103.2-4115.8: 11.8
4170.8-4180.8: 10.7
